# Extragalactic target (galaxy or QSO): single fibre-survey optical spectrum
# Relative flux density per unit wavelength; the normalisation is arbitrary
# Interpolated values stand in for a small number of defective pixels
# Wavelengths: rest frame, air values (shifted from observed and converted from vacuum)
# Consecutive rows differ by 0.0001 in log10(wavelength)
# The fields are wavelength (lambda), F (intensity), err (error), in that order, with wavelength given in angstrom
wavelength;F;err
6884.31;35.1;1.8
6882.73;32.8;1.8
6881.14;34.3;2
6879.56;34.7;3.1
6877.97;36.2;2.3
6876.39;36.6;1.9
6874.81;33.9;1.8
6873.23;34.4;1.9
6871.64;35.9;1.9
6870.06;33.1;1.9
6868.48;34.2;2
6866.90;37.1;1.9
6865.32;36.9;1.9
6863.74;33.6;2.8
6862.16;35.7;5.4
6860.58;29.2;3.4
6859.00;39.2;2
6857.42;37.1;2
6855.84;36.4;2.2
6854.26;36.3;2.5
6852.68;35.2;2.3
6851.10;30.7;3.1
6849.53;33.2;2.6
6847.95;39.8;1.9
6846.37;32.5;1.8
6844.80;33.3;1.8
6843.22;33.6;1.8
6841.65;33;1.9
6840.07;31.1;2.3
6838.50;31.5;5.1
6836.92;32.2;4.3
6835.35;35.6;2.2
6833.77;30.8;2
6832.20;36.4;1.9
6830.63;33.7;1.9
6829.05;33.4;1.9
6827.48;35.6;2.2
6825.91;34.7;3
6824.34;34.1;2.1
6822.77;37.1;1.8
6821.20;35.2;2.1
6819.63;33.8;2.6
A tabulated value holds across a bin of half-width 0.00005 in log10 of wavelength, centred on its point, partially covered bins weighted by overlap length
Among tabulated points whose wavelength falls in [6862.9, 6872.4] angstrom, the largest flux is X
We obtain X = 37.1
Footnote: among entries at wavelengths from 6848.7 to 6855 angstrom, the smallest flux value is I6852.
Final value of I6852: 30.7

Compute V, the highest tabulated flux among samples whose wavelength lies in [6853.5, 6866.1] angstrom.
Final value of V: 39.2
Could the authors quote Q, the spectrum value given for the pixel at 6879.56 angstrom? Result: 34.7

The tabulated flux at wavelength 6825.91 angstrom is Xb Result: 34.7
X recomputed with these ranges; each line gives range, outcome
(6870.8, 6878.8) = 36.6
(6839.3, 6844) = 33.6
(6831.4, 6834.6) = 36.4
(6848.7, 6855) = 36.3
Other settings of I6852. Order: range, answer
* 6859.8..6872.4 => 29.2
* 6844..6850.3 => 32.5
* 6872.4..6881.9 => 33.9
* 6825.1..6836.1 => 30.8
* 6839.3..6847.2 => 31.1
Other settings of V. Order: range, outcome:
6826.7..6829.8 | 35.6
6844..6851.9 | 39.8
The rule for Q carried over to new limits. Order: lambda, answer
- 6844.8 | 33.3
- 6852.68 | 35.2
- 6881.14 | 34.3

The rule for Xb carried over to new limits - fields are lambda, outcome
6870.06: 33.1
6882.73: 32.8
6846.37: 32.5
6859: 39.2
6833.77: 30.8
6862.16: 35.7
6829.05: 33.4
